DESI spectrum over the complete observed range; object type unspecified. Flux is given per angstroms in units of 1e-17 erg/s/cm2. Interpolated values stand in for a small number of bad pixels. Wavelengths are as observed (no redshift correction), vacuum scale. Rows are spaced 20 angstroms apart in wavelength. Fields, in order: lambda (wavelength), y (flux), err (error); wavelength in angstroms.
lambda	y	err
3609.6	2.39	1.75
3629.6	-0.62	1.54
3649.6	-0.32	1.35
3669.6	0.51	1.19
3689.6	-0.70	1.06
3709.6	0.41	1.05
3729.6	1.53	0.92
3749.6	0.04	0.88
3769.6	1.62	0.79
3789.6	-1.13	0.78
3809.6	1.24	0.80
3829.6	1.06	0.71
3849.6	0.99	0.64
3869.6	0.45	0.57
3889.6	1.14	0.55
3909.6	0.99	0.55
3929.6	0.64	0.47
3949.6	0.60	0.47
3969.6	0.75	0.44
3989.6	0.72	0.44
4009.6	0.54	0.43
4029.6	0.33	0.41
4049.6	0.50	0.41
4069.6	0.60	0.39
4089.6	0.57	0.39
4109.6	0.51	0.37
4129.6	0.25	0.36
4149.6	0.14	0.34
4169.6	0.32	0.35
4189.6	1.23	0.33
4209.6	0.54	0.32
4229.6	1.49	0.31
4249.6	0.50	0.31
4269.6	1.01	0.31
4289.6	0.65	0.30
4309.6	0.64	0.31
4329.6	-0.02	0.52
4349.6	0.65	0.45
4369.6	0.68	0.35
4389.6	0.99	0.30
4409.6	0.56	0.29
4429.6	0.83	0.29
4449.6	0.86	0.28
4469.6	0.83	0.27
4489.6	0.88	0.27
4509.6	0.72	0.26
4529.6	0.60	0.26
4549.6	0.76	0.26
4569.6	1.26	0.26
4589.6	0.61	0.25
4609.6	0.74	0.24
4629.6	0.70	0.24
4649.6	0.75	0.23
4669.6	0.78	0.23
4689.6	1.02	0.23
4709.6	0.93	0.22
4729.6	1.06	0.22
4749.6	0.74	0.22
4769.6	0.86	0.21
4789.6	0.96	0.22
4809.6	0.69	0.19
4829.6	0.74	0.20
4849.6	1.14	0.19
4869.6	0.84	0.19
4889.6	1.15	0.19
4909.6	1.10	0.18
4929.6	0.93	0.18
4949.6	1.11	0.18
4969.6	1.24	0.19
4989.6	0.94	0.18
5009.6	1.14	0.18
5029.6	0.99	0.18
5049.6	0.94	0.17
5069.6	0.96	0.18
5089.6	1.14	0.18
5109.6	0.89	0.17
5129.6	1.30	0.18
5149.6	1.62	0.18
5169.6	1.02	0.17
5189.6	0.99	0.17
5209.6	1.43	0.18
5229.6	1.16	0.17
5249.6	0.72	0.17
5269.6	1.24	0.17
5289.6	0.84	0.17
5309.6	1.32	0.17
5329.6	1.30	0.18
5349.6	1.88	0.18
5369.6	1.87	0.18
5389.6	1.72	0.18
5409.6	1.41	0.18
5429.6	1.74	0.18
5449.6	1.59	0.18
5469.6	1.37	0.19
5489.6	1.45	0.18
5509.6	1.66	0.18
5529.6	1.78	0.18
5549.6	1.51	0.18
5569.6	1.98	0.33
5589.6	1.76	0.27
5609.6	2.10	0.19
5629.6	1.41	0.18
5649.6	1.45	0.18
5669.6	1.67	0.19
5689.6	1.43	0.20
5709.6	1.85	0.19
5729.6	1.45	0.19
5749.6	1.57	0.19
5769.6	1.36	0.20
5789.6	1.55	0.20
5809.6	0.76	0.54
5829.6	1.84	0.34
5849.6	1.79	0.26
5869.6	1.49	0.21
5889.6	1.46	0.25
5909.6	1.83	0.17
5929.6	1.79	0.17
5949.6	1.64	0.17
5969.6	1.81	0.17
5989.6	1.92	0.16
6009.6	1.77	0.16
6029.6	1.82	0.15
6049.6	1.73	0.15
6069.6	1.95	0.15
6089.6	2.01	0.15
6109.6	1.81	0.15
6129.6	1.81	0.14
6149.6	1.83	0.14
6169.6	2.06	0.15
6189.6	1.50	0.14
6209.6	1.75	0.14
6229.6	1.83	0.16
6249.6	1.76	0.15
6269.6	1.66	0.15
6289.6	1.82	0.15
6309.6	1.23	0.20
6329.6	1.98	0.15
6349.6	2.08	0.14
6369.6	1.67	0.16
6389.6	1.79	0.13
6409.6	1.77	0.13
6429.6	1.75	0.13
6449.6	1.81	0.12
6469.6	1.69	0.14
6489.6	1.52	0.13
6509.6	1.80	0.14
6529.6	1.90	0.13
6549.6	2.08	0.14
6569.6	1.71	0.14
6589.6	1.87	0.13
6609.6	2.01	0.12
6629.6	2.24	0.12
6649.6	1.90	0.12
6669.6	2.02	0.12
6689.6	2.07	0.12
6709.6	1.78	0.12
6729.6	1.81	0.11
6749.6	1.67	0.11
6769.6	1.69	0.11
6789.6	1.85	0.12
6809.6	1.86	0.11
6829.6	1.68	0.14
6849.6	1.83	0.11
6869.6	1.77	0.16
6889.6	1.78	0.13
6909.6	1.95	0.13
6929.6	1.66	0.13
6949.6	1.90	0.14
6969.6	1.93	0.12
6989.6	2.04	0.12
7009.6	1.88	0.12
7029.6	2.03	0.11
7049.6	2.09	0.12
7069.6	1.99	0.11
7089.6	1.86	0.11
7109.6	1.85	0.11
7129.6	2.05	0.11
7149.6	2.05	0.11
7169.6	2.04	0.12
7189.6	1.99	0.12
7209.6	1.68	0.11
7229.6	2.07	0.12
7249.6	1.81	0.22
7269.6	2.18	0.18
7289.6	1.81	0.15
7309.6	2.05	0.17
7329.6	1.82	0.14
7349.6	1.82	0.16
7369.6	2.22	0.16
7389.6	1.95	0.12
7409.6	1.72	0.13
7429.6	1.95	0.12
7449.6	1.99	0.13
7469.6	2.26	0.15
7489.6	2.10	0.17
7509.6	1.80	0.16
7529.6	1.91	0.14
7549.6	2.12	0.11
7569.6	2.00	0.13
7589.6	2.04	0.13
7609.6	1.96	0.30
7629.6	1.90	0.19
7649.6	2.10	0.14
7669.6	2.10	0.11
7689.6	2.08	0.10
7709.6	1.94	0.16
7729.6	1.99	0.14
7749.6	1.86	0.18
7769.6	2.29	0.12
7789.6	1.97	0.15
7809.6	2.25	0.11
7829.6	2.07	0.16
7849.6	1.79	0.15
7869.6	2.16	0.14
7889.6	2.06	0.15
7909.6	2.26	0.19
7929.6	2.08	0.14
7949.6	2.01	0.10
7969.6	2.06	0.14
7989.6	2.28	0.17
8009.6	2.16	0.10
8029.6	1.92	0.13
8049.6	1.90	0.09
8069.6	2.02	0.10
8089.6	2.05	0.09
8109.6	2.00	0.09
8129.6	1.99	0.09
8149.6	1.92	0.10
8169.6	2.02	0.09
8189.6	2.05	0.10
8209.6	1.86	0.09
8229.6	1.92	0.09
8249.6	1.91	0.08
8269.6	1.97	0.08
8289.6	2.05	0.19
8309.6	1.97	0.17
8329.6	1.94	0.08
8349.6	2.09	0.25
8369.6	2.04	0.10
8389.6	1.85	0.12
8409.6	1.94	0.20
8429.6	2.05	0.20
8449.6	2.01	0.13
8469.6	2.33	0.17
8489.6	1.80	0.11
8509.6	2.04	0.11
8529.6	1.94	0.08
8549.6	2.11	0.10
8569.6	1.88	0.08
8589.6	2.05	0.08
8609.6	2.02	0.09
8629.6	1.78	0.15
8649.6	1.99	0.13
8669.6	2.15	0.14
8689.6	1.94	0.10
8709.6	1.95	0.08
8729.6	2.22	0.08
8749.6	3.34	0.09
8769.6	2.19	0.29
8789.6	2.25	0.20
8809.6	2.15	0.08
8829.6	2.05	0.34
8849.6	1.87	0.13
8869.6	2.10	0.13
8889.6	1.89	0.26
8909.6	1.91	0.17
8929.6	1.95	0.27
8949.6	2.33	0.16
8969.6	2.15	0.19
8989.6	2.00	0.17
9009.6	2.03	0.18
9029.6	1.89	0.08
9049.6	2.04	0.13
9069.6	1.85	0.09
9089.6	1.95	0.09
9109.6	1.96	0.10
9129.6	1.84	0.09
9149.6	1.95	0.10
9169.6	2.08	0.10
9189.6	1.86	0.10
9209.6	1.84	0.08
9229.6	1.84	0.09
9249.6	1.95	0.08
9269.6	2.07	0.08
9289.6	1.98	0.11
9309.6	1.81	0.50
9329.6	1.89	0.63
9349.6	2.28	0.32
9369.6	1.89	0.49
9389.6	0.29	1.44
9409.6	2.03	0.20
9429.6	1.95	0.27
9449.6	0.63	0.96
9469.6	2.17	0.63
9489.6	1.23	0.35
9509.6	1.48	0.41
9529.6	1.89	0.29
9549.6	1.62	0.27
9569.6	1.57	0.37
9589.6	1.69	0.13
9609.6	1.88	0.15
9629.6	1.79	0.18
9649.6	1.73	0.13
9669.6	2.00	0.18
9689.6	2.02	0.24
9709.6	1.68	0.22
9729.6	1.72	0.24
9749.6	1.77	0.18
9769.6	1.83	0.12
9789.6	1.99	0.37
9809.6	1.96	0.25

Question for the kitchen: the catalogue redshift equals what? 0.333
